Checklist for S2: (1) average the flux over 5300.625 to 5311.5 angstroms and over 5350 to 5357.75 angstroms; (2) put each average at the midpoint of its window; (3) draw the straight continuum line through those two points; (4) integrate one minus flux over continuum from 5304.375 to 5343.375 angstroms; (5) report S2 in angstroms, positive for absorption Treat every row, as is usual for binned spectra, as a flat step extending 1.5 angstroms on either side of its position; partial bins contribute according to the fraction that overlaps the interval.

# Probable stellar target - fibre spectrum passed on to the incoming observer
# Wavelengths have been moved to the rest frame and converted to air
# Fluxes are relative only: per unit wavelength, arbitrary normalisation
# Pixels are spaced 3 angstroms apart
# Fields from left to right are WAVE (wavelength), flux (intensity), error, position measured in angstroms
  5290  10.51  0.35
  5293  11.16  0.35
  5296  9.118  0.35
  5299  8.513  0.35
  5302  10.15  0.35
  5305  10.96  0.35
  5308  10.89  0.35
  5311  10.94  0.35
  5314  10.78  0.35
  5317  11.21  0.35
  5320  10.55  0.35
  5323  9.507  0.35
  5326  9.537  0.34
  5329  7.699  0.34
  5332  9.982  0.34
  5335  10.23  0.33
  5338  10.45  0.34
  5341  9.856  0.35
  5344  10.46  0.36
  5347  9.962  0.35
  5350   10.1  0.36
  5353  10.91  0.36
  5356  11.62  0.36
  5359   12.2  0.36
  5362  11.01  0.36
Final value 2.4 angstroms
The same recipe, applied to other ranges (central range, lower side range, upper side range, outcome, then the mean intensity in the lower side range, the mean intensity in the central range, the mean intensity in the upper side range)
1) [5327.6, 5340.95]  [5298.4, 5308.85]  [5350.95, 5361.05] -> 1.6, 10.2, 9.63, 11.5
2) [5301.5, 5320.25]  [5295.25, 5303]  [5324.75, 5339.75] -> -3.0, 9.22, 10.8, 9.58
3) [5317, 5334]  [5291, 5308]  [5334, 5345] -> 0.9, 10.1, 9.63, 10.2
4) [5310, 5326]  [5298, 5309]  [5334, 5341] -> -0.5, 10.2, 10.5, 10.2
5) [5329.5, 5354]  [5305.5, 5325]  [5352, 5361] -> 2.4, 10.6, 10.1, 11.6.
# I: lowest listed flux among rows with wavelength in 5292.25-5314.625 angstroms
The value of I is 8.513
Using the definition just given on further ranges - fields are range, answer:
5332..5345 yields 9.856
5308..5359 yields 7.699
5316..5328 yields 9.507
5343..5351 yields 9.962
